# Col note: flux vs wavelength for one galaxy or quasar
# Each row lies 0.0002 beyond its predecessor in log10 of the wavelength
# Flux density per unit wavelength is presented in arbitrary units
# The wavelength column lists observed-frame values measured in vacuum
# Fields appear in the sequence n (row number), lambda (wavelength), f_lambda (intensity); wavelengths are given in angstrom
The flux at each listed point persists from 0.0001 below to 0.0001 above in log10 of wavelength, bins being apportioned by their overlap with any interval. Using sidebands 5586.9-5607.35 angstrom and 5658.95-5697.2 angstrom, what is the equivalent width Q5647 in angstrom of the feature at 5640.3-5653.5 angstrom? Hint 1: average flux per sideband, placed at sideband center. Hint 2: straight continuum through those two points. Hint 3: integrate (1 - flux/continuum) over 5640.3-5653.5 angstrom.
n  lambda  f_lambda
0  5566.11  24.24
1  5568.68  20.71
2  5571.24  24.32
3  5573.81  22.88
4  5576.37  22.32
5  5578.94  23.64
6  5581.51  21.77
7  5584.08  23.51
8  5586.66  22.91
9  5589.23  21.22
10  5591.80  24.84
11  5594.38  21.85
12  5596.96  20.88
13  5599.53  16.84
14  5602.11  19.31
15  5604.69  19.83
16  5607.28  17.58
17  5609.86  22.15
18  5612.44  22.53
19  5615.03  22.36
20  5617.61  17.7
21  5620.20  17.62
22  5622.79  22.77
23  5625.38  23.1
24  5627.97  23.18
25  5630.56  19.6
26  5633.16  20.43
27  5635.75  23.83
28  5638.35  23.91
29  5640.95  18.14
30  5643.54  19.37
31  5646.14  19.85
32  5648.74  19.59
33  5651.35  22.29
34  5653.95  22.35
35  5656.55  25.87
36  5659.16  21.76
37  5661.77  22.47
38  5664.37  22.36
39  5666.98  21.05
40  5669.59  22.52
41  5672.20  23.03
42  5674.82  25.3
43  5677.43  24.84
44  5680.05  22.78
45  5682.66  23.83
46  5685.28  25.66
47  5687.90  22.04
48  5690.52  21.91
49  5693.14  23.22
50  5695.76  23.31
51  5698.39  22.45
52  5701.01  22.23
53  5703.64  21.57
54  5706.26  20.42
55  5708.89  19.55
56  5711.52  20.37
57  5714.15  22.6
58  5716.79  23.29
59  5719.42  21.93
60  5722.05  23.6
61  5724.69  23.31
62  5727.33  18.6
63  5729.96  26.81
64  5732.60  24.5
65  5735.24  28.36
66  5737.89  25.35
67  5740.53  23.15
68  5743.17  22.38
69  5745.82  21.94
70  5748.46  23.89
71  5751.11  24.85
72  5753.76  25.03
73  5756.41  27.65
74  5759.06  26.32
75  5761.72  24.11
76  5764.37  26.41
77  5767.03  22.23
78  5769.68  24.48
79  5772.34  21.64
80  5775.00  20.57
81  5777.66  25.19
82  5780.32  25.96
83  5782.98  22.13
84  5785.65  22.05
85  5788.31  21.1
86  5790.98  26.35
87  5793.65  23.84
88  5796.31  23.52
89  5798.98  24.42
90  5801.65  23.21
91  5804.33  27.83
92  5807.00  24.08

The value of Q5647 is 1.2 angstrom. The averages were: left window 20.6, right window 23.1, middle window 20.1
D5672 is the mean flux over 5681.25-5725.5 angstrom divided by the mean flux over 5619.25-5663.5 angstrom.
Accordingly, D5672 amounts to 1.0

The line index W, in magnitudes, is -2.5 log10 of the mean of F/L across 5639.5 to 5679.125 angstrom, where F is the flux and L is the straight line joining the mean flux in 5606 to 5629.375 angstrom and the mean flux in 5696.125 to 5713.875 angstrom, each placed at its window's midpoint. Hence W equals -0.05 mag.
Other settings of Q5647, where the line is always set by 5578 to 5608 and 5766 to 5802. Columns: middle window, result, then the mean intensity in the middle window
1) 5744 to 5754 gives -0.33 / 23.7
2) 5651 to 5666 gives -0.62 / 22.9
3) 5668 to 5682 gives -0.96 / 23.6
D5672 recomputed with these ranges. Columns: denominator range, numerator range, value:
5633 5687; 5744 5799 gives 1.07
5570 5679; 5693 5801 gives 1.08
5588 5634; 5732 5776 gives 1.17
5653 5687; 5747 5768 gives 1.07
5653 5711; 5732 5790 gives 1.06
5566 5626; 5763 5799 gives 1.10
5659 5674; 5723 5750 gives 1.07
